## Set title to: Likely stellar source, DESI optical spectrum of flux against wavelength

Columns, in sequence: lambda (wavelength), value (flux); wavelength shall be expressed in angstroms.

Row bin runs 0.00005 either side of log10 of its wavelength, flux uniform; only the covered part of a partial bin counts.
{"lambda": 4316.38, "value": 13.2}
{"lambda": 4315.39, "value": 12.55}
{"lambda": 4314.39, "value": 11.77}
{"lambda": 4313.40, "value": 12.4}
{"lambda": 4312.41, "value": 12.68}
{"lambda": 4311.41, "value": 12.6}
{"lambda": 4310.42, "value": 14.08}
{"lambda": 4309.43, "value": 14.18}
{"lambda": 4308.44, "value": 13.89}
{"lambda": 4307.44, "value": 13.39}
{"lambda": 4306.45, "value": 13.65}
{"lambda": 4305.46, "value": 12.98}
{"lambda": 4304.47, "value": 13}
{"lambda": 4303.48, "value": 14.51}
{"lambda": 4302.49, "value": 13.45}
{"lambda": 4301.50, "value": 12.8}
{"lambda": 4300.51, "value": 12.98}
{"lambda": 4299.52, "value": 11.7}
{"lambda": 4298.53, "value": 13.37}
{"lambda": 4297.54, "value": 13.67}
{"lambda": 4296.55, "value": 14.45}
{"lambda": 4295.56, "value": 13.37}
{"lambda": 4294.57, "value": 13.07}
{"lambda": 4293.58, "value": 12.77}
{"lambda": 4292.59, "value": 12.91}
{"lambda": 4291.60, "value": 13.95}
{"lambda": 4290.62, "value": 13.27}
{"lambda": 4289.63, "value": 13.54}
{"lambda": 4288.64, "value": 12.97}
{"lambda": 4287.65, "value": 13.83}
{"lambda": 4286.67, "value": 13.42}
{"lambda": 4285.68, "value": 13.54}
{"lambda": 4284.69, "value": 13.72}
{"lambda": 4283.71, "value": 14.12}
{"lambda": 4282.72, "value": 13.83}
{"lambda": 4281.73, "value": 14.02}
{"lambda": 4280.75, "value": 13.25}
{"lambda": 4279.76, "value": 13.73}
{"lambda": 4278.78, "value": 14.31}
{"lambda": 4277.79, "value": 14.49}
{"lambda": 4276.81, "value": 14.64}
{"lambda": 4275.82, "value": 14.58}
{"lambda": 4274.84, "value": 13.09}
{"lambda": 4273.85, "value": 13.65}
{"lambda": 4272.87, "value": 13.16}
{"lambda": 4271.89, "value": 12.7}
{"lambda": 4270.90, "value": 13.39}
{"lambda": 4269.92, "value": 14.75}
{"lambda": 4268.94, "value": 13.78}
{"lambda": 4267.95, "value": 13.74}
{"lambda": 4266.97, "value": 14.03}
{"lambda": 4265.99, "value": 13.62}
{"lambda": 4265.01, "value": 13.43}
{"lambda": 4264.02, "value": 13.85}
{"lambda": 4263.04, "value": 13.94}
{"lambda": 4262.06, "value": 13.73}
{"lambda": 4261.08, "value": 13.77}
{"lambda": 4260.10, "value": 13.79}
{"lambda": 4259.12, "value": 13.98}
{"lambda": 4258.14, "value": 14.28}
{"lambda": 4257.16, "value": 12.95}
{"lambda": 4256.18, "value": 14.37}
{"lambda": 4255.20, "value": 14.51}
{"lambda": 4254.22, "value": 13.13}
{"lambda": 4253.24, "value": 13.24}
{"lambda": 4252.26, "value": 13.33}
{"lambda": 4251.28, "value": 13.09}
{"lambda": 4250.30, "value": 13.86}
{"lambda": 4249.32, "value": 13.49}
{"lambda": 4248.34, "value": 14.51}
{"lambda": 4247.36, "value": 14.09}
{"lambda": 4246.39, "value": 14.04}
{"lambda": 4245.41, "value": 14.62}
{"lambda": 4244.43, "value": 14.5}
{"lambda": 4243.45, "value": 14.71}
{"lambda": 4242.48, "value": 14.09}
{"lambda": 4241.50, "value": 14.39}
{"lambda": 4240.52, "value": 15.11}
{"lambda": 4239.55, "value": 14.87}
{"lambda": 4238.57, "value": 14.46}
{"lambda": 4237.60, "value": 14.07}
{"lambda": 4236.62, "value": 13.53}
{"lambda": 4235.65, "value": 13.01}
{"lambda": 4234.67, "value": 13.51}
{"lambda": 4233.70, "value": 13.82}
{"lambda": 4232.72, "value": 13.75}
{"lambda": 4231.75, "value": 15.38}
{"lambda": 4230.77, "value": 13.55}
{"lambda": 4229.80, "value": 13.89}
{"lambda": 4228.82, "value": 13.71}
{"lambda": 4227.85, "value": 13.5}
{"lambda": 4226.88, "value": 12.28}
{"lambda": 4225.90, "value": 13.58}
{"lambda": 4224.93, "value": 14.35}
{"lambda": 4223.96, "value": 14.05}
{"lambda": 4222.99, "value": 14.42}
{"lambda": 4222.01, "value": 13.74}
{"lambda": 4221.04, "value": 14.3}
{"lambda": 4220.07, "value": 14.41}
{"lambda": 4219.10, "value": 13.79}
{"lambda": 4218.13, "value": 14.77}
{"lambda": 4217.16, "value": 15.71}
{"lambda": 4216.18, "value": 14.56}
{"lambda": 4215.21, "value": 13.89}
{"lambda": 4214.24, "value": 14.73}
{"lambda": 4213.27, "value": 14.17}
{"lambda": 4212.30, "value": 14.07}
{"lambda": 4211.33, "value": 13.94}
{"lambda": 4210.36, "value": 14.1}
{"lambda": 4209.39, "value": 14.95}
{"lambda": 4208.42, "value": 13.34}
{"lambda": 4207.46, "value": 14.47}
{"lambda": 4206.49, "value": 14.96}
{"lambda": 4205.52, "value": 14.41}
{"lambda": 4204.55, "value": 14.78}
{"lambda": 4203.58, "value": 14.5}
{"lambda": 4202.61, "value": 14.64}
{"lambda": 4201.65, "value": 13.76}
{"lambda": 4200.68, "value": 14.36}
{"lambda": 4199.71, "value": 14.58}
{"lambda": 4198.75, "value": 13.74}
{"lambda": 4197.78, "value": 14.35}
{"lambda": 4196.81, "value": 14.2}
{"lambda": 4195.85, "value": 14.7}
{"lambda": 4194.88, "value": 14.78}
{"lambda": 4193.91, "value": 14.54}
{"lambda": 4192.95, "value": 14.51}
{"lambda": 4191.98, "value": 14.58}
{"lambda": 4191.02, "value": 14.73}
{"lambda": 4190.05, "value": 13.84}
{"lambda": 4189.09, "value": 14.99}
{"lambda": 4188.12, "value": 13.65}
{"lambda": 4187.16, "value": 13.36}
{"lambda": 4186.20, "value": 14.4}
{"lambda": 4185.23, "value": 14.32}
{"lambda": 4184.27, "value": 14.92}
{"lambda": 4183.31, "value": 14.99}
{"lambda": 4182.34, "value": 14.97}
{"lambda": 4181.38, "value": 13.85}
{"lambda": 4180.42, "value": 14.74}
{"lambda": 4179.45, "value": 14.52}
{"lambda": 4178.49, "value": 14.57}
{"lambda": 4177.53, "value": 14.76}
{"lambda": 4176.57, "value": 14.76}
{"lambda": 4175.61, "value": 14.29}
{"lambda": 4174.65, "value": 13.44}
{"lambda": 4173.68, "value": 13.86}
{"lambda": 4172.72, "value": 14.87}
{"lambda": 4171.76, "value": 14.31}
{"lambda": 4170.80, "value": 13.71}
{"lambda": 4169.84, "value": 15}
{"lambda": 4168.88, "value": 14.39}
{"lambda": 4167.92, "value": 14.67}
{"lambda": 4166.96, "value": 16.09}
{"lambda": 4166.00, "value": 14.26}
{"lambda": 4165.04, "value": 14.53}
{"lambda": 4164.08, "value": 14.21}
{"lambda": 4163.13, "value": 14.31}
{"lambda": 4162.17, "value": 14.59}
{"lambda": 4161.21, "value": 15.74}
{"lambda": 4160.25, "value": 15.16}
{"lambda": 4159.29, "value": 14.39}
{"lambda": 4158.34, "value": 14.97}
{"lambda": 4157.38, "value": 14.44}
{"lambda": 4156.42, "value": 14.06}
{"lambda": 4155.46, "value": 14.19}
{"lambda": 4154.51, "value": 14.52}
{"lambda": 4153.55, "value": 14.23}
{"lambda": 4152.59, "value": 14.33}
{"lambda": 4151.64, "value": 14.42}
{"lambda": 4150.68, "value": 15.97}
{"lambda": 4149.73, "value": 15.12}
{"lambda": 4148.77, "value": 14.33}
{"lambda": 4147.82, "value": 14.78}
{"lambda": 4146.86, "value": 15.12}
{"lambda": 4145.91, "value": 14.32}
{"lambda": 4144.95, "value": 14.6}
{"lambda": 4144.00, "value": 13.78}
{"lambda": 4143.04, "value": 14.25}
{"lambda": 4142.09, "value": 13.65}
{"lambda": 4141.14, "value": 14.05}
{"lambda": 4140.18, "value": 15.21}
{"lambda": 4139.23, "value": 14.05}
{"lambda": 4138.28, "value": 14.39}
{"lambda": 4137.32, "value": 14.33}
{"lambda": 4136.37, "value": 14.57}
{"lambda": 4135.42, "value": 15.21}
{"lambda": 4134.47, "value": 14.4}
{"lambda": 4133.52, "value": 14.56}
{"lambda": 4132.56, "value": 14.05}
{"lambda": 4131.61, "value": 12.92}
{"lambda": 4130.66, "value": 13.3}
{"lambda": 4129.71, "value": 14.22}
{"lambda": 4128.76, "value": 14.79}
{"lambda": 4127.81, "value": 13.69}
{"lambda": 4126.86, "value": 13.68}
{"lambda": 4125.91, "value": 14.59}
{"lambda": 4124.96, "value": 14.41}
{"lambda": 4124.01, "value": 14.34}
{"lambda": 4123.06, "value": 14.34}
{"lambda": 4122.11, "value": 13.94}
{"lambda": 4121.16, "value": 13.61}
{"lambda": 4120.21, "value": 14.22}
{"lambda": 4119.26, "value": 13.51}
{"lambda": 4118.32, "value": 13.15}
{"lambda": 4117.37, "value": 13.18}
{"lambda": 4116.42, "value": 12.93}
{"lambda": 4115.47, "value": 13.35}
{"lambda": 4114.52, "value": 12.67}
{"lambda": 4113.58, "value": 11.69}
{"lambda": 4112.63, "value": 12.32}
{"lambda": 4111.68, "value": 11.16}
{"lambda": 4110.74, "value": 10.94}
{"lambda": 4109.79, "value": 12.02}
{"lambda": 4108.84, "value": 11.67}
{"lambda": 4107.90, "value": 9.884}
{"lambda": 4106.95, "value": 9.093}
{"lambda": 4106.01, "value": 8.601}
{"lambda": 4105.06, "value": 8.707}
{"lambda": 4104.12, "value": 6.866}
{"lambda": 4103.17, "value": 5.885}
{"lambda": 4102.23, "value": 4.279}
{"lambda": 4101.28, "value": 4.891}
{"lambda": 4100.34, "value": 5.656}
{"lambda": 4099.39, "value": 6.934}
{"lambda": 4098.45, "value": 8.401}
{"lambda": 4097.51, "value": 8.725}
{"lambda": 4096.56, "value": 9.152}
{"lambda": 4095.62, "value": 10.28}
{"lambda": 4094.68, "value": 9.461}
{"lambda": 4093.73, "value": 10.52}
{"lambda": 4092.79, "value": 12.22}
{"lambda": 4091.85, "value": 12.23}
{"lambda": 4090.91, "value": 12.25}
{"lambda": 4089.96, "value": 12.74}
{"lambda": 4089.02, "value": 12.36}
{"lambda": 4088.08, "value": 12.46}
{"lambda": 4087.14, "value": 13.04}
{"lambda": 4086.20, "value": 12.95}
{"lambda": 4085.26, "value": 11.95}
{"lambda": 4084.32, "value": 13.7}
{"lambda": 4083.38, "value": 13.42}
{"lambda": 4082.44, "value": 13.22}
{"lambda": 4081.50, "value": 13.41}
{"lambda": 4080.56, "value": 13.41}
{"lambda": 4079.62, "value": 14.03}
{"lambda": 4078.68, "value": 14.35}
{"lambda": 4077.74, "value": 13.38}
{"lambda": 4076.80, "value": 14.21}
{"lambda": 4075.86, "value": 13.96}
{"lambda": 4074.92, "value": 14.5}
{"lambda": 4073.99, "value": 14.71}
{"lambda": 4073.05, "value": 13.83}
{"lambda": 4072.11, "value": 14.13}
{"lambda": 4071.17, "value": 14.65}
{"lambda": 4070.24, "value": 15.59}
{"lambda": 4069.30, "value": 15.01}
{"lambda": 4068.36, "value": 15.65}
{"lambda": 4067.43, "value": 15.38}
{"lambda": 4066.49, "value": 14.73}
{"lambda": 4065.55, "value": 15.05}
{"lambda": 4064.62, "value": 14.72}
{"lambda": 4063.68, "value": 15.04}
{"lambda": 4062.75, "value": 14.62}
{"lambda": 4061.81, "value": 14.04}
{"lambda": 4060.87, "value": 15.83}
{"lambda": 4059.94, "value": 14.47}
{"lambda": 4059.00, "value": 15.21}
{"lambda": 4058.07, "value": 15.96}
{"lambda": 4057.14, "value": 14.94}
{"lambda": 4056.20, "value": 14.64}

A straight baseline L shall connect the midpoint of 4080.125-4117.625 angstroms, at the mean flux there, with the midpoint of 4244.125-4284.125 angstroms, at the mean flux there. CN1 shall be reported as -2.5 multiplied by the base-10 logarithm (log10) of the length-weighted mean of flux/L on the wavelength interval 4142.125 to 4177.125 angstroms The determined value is -0.22 mag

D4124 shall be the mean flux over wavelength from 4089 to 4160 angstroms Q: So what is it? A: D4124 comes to 12.6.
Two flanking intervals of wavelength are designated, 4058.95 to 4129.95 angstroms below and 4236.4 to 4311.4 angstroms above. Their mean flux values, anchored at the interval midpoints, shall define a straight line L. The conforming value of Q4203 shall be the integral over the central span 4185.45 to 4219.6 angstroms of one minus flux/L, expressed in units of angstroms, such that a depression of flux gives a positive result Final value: -2.94 angstroms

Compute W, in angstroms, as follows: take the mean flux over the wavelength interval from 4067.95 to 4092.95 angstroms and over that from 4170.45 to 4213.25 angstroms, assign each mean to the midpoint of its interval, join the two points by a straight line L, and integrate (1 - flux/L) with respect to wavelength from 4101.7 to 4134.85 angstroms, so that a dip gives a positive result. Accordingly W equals 4.05 angstroms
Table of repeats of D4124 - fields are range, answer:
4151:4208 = 14.5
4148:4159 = 14.6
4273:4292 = 13.8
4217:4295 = 13.9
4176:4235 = 14.3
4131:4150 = 14.4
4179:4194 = 14.4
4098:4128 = 11.1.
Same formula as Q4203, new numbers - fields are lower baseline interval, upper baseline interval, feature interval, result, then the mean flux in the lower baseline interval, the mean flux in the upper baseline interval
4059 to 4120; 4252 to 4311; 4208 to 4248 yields -2.79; 12.2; 13.6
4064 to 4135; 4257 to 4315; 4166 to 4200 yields -4.10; 12.4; 13.5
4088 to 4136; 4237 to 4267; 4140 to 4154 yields -2.69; 11.6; 14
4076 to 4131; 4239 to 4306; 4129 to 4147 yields -3.12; 11.7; 13.7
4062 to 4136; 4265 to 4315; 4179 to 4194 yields -1.72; 12.5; 13.5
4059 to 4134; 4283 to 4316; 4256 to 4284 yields -1.36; 12.5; 13.3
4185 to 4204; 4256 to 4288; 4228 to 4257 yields -0.01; 14.3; 13.8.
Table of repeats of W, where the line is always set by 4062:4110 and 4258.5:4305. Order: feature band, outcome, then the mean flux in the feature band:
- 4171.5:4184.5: -1.8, 14.5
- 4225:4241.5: -0.9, 13.9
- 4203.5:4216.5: -1.3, 14.3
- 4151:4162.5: -1.9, 14.6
